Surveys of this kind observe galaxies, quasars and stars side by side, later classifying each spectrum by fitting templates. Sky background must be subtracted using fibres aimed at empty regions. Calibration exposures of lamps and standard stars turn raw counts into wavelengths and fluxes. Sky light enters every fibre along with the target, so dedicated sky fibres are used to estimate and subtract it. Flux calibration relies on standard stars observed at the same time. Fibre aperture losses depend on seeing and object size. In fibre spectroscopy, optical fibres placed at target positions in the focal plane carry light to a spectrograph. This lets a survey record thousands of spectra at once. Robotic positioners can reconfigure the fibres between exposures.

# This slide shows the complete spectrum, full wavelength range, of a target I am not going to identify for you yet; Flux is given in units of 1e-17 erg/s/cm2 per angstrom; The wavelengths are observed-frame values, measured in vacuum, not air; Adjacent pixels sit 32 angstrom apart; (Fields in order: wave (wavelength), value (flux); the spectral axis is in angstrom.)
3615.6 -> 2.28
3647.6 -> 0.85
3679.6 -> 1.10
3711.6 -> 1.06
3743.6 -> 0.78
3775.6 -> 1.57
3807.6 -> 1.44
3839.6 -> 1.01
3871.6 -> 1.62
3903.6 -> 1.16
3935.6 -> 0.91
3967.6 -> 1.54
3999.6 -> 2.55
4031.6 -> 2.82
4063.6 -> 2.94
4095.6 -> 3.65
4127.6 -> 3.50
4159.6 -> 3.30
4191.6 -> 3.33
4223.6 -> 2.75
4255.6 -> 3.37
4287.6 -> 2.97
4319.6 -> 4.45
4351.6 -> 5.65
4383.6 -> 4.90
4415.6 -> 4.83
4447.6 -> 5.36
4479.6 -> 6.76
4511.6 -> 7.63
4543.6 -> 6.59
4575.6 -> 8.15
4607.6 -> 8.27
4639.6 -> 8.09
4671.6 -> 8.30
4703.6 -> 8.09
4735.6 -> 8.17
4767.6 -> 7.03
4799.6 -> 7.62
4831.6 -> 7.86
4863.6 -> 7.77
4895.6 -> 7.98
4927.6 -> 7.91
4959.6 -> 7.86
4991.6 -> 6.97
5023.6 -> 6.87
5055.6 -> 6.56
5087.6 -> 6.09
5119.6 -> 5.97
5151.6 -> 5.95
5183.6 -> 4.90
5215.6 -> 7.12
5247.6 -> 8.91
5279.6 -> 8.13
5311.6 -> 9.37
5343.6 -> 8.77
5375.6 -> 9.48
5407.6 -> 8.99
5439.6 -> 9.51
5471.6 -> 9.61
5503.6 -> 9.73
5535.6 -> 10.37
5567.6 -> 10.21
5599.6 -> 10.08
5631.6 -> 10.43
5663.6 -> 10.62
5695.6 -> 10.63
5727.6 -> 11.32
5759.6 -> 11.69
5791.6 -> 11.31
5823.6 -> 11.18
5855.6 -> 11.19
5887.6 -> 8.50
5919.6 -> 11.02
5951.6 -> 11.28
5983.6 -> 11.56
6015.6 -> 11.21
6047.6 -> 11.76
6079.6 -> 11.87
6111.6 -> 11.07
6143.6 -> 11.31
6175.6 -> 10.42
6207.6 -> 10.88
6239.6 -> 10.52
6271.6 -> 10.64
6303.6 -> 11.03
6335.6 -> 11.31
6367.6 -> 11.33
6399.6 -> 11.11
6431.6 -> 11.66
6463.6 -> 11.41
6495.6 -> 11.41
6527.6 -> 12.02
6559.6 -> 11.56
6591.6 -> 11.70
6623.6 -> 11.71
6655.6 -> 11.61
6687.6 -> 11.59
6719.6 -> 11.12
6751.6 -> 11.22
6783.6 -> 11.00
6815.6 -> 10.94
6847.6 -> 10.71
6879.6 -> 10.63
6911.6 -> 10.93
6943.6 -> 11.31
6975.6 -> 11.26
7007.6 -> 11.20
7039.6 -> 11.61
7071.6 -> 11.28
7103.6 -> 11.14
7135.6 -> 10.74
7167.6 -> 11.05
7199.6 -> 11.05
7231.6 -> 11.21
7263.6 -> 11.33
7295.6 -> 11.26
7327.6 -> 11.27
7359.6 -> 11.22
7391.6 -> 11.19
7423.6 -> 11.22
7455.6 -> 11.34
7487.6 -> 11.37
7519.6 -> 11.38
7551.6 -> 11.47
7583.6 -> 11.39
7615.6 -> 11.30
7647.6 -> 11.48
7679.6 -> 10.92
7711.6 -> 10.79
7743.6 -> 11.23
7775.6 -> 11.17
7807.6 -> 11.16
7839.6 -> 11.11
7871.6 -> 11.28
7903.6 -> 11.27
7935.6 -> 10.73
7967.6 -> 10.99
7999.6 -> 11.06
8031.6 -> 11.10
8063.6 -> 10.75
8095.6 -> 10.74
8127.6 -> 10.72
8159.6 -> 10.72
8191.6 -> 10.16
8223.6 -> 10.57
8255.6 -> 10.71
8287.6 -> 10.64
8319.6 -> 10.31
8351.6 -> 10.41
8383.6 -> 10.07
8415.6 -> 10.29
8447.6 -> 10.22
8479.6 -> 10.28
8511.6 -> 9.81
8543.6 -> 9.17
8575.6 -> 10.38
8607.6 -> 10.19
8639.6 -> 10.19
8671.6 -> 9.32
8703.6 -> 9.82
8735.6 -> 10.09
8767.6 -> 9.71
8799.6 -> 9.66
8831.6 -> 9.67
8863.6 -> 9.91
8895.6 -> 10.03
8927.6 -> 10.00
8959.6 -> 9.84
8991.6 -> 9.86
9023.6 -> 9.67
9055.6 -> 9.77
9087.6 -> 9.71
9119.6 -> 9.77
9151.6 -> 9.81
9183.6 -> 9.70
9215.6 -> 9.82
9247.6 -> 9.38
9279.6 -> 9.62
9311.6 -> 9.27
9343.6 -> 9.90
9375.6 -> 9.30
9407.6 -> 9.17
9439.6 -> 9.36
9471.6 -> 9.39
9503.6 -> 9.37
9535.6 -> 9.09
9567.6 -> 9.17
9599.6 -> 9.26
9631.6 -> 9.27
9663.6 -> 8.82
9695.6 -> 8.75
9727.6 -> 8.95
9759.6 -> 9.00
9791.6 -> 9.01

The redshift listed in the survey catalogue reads 0.000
